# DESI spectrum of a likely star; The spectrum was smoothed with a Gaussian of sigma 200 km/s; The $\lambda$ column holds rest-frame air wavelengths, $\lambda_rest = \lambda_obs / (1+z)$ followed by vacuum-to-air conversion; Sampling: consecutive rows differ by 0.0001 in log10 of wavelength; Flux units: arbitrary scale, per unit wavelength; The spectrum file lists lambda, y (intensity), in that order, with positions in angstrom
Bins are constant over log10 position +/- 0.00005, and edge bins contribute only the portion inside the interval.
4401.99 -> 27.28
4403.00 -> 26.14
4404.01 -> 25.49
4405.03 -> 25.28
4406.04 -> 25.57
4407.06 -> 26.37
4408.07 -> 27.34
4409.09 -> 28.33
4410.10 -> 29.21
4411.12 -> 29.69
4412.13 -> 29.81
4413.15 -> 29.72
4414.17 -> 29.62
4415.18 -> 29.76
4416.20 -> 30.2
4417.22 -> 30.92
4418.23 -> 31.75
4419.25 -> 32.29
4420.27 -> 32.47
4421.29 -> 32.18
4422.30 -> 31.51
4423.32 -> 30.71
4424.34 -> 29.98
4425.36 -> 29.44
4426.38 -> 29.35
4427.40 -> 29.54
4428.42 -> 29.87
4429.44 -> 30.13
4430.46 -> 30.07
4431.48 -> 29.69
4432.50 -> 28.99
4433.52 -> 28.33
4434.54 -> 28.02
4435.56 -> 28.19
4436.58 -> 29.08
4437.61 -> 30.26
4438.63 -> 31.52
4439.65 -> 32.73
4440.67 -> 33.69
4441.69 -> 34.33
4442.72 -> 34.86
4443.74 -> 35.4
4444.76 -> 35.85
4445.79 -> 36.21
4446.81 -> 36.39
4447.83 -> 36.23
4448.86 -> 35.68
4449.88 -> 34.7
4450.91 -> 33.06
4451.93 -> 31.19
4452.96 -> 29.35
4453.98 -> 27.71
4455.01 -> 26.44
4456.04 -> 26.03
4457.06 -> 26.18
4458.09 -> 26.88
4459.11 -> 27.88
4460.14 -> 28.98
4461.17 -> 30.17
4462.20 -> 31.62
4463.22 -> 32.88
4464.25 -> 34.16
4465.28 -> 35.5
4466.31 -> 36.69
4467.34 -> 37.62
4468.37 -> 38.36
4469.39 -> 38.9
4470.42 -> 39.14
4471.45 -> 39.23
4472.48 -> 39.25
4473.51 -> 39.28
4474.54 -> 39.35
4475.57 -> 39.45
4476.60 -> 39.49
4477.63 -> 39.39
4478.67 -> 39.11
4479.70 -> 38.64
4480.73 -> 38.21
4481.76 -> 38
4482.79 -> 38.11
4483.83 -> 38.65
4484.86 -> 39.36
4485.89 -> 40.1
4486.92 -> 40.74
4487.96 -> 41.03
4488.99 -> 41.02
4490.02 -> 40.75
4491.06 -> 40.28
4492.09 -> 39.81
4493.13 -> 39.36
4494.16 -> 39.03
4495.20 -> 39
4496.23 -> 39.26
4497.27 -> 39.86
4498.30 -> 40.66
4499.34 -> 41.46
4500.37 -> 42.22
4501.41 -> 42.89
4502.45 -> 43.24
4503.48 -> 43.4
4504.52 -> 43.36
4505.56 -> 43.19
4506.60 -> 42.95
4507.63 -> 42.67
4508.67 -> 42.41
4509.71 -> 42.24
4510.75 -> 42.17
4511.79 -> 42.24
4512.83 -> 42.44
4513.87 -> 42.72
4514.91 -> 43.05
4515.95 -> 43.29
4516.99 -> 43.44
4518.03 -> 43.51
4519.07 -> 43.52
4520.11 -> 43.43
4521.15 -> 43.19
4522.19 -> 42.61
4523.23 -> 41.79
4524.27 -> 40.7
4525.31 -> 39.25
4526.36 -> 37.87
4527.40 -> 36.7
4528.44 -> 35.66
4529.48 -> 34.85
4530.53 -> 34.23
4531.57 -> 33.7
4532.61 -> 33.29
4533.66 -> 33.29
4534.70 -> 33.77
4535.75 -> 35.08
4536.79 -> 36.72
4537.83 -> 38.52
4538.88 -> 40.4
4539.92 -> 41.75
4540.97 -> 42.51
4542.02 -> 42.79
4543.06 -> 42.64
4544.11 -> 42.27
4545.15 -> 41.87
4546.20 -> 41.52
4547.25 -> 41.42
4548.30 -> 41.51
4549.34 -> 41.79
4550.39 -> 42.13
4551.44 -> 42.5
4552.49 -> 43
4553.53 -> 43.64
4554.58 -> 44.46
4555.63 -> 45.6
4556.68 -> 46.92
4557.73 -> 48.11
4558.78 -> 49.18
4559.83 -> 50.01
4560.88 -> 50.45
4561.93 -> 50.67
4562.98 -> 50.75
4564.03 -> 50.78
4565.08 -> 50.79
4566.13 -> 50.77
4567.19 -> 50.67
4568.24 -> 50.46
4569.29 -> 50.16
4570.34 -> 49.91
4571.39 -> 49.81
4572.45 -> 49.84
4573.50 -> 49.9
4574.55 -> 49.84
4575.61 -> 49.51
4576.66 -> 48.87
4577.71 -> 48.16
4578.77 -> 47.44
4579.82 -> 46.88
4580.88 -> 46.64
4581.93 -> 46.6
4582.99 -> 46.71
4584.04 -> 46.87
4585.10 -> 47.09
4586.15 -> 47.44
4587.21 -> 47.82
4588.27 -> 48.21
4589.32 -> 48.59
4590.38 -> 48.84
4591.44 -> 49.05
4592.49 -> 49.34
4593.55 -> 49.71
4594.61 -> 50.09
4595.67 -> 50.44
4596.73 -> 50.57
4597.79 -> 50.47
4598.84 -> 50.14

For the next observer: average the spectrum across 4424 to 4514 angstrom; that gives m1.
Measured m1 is 36.1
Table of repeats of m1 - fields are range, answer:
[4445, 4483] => 34.7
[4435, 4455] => 32.8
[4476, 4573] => 42.2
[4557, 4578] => 49.9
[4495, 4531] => 41.3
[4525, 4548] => 38.2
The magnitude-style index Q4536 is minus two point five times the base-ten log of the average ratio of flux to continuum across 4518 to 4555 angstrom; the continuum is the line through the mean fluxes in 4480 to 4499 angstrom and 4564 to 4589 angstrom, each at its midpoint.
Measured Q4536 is 0.12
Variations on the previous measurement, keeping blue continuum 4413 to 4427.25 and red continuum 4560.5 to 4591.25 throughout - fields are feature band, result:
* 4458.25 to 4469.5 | 0.07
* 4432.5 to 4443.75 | 0.06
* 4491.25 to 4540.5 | 0.04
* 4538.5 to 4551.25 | 0.09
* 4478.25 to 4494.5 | -0.03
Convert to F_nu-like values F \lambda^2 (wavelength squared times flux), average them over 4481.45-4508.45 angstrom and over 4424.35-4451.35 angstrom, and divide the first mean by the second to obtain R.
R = 1.31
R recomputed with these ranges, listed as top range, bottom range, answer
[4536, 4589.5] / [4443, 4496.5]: 1.34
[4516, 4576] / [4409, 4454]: 1.46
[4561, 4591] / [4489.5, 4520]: 1.21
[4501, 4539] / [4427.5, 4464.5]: 1.33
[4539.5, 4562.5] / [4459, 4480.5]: 1.26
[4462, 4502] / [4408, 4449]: 1.28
